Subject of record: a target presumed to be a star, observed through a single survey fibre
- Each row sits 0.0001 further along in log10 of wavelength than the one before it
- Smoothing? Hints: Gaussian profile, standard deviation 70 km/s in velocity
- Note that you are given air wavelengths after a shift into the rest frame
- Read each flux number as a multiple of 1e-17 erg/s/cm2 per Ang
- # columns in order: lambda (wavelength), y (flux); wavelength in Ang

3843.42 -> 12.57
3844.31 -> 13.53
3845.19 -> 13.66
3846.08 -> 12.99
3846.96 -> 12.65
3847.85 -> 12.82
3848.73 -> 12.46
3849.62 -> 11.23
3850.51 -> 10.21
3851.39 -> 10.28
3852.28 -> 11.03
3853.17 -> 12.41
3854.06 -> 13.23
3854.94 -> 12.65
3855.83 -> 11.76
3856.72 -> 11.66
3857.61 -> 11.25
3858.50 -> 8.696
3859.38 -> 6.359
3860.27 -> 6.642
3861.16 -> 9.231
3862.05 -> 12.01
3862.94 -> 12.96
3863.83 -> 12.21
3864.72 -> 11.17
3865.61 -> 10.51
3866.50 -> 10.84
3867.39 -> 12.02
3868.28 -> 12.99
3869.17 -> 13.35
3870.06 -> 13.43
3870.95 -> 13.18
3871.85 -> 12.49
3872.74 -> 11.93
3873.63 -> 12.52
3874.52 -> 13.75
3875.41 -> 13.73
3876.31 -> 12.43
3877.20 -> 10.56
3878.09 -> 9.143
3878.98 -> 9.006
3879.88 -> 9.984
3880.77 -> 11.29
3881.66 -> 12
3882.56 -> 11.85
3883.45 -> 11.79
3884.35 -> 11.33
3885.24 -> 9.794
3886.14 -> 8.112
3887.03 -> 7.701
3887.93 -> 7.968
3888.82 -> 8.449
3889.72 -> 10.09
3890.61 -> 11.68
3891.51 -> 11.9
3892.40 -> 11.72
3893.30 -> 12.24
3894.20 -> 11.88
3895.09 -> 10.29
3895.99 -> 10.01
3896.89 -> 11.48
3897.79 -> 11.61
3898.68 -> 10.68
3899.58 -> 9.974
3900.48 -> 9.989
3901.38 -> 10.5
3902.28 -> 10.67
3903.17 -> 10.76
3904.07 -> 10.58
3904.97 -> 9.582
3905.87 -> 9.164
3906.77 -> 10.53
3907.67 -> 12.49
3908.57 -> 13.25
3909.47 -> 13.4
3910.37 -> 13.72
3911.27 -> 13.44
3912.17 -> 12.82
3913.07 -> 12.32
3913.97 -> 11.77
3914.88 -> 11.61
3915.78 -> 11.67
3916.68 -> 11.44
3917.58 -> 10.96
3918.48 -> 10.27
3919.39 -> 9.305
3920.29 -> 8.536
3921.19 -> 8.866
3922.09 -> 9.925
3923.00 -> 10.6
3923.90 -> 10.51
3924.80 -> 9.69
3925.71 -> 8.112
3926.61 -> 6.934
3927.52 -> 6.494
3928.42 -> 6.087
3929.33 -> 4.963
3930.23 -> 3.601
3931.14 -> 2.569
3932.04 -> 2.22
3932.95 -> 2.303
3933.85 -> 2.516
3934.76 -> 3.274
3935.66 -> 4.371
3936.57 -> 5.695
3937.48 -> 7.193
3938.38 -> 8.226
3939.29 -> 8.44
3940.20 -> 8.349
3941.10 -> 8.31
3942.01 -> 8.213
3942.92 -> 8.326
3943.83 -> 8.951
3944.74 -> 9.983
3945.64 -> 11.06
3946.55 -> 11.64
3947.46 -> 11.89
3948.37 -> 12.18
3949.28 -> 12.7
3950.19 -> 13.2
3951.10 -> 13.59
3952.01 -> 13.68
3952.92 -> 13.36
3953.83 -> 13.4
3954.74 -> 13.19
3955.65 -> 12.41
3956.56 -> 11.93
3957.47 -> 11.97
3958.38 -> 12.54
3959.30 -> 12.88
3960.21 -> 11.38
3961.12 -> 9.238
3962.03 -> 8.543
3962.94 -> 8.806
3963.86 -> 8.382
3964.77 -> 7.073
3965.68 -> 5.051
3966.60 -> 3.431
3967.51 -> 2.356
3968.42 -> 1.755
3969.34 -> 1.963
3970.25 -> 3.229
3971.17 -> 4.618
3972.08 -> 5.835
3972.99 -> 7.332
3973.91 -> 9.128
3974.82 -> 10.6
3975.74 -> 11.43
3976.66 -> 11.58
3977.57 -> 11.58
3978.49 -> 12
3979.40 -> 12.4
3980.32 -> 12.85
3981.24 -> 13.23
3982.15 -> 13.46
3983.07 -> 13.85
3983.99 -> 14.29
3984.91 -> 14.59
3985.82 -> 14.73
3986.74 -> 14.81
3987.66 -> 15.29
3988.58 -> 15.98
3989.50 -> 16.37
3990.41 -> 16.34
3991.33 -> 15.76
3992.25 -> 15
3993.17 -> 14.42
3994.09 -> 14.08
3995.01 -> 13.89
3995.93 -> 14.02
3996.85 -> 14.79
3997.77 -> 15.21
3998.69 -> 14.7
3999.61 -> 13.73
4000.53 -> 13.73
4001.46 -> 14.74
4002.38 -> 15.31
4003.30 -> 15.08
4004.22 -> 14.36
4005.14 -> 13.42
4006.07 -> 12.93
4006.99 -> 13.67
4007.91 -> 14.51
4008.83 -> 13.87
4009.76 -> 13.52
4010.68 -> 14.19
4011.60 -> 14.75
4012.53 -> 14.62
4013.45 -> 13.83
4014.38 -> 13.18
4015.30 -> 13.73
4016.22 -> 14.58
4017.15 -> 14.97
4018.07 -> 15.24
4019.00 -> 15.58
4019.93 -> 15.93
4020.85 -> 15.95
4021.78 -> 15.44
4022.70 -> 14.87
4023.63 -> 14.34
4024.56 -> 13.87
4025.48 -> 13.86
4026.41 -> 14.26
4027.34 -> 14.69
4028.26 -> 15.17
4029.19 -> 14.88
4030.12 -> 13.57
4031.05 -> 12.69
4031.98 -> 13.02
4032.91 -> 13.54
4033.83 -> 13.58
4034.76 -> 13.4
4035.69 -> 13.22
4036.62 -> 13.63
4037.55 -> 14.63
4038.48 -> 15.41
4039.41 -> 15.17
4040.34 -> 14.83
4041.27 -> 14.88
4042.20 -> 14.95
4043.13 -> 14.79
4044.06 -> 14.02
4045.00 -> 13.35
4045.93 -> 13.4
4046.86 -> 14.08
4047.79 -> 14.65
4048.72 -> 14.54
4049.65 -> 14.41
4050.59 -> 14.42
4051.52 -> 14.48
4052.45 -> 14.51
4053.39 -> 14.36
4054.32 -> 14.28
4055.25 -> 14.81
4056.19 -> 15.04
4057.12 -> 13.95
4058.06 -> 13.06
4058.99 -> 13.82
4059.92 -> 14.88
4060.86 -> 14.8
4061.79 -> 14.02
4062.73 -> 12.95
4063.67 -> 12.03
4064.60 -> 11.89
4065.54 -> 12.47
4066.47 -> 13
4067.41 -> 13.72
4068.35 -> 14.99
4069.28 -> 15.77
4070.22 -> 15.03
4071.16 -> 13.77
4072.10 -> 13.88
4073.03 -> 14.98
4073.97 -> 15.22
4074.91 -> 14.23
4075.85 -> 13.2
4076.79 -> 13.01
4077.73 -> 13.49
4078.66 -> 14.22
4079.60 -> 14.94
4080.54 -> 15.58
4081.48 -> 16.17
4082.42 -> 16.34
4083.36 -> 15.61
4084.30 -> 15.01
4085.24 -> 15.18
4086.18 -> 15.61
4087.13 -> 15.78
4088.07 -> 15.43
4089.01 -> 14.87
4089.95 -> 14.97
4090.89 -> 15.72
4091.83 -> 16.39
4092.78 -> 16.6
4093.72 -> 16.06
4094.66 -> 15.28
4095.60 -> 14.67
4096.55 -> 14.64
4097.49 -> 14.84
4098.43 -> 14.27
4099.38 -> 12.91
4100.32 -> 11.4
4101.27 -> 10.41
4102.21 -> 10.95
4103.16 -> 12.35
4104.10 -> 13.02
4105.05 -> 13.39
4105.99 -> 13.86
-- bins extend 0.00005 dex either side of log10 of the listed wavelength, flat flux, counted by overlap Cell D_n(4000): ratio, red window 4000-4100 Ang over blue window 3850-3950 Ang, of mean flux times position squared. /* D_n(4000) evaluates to 1.54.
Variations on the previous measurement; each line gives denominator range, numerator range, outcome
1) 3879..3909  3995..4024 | 1.44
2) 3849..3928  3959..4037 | 1.23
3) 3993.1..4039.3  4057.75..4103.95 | 1.03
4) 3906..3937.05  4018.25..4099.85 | 1.79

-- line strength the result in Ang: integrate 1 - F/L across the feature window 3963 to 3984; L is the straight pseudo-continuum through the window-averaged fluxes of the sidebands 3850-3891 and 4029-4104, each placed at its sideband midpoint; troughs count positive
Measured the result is 7.1 Ang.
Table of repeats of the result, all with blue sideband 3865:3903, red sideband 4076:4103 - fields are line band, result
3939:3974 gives 8.7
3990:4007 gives -1.9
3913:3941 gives 9.9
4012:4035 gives -1.5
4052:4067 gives 0.4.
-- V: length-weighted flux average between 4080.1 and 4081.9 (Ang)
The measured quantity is 15.9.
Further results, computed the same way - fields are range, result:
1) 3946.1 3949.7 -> 12.1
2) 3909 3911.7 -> 13.5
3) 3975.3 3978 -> 11.5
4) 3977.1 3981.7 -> 12.4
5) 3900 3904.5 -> 10.5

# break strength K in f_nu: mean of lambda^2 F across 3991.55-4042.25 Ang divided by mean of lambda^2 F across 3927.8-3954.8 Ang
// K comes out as 1.78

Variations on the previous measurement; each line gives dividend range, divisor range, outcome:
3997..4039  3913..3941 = 1.96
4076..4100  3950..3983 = 1.65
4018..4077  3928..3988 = 1.61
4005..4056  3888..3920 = 1.37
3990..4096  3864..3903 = 1.41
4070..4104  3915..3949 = 1.96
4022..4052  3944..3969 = 1.45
